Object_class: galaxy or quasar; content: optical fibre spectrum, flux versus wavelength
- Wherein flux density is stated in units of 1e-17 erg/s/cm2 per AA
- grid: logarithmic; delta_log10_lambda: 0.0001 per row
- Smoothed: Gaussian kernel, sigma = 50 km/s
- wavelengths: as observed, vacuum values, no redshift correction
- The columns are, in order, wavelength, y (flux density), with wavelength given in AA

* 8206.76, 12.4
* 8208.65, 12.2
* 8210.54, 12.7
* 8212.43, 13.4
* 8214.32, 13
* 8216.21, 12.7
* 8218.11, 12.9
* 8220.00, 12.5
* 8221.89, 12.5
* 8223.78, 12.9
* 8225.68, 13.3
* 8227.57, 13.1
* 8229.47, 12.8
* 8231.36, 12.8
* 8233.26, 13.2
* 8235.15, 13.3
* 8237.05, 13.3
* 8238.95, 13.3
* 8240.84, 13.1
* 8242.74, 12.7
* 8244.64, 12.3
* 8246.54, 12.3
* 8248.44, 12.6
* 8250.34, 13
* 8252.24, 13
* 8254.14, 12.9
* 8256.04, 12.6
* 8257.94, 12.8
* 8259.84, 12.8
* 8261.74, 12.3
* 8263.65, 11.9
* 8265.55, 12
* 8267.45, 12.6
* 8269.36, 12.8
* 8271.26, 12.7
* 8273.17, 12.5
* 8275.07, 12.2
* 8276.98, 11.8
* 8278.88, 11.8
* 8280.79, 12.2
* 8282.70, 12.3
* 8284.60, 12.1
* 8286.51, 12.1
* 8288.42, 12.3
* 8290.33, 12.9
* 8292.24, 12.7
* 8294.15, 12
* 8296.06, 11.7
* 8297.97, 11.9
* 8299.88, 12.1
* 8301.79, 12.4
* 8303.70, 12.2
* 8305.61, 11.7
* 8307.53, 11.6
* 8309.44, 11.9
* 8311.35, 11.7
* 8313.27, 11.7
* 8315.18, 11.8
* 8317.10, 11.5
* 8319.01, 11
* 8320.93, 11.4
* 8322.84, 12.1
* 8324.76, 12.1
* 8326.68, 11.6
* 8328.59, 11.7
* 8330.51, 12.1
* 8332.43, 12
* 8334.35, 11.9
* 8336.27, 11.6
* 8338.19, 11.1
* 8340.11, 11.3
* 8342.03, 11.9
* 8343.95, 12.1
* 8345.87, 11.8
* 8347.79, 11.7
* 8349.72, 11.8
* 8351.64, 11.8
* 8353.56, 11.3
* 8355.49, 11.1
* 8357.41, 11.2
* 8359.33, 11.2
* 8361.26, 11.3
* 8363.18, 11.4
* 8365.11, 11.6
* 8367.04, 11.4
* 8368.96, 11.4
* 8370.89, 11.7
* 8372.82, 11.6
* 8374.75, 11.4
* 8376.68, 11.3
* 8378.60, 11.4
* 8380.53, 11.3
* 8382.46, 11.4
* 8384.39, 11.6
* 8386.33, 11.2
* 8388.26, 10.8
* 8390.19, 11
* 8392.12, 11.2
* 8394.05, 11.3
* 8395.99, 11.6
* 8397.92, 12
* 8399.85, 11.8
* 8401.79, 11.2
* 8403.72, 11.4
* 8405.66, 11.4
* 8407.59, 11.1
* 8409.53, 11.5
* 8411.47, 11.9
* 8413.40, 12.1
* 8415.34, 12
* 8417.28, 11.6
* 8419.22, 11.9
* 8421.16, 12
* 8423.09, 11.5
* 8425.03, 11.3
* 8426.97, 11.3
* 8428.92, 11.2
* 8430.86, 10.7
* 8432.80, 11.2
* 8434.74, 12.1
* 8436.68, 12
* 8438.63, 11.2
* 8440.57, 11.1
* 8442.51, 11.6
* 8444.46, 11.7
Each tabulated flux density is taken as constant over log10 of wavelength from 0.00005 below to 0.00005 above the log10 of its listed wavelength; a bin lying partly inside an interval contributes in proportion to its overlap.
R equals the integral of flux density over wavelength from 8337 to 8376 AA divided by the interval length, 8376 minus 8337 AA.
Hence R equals 11.5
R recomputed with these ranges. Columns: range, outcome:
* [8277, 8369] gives 11.8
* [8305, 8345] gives 11.7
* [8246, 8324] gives 12.2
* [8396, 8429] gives 11.6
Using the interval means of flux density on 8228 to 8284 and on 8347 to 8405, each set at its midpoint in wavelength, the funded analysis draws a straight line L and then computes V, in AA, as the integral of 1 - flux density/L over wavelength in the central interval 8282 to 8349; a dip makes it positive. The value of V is 0.8 AA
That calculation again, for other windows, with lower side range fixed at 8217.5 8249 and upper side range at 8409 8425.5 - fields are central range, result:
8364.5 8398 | 1.7 AA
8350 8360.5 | 0.7 AA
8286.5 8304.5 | 0.4 AA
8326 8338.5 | 0.5 AA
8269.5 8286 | 0.5 AA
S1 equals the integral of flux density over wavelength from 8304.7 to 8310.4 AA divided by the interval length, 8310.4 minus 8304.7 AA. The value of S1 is 11.7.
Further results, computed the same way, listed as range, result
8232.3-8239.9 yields 13.3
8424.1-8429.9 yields 11.2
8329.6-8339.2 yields 11.7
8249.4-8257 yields 12.9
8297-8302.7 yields 12.1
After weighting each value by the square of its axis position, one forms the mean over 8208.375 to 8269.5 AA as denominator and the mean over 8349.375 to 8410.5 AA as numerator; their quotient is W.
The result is 0.92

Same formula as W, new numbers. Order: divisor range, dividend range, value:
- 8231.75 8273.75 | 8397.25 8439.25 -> 0.95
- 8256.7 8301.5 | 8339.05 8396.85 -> 0.95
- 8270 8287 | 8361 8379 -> 0.96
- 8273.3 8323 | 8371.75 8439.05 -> 0.98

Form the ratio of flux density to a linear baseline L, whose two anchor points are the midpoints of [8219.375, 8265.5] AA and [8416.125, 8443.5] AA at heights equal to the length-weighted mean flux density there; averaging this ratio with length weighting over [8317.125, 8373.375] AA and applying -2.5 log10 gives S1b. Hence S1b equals 0.04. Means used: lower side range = 12.8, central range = 11.6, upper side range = 11.5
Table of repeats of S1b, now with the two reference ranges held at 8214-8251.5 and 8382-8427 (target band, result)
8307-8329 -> 0.05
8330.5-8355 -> 0.03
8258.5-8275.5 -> 0.01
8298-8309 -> 0.03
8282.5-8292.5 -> 0.00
